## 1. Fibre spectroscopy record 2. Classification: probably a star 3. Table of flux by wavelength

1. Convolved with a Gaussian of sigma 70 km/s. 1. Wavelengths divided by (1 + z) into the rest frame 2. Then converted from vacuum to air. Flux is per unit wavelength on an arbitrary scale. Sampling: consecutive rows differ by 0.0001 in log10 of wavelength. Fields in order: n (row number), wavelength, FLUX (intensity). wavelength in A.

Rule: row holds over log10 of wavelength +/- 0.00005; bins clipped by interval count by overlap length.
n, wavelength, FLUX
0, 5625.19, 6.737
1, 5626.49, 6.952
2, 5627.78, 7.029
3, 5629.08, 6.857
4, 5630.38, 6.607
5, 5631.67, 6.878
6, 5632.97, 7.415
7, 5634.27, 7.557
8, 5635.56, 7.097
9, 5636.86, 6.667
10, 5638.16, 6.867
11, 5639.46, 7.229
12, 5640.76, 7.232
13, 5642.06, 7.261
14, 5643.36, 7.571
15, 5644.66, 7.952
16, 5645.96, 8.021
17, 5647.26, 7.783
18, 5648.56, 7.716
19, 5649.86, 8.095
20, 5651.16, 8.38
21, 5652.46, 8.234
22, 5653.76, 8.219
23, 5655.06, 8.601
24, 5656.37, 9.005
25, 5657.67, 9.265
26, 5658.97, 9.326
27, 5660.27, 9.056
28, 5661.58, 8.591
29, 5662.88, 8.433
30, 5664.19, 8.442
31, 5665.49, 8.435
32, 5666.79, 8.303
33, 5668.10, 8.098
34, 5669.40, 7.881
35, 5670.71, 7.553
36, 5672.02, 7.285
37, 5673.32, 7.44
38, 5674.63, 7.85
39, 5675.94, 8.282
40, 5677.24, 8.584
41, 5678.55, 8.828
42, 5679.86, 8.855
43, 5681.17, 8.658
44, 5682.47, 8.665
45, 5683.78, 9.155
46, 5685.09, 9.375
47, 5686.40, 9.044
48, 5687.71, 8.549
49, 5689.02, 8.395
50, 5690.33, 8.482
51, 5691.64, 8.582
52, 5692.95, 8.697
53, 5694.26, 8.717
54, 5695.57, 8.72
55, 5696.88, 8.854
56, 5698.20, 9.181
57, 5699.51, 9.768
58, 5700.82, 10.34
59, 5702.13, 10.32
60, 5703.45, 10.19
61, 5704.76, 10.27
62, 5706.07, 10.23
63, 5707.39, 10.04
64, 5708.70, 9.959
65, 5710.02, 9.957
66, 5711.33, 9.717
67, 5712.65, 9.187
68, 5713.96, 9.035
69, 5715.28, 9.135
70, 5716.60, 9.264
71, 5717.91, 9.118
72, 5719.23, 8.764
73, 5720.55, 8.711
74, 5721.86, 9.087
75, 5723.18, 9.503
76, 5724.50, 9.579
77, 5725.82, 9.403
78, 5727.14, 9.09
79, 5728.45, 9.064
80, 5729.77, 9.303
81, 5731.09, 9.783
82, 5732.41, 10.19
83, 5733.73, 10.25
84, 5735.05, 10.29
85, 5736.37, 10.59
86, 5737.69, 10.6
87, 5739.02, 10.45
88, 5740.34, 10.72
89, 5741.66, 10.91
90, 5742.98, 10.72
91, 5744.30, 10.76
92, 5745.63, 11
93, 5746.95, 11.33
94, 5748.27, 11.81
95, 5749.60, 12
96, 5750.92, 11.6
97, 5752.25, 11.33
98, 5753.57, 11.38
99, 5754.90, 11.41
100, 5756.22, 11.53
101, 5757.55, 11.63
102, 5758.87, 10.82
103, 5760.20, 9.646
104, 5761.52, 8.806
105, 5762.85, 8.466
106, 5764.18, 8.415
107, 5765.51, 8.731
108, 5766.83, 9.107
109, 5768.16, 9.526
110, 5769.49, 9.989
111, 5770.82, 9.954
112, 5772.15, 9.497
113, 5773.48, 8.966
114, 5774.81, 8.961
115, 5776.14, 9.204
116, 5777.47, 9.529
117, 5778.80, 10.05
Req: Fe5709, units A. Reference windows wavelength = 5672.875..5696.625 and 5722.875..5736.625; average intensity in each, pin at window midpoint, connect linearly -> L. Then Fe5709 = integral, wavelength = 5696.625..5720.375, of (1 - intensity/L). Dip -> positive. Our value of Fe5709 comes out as -1.1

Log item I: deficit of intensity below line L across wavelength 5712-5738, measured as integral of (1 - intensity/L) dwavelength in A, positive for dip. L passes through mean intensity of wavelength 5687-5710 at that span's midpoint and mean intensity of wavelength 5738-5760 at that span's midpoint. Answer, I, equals 2.1 A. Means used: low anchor 9.39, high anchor 11.2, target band 9.49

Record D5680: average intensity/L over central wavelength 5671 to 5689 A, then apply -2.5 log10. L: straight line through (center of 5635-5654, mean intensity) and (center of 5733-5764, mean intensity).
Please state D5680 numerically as 0.026 mag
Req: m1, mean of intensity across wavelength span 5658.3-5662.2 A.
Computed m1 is 8.99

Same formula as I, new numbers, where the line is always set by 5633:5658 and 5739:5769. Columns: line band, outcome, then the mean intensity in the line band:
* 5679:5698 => 0.2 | 8.78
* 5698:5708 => -0.9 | 10.1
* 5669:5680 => 0.6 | 8.02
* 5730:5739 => -0.2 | 10.2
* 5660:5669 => -0.2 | 8.44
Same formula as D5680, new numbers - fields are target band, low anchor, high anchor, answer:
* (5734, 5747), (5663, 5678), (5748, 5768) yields -0.08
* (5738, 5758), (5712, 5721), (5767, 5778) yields -0.21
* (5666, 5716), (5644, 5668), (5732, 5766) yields 0.04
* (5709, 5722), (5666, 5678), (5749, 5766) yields 0.00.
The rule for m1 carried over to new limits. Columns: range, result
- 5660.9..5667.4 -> 8.44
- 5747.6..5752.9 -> 11.7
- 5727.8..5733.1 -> 9.59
